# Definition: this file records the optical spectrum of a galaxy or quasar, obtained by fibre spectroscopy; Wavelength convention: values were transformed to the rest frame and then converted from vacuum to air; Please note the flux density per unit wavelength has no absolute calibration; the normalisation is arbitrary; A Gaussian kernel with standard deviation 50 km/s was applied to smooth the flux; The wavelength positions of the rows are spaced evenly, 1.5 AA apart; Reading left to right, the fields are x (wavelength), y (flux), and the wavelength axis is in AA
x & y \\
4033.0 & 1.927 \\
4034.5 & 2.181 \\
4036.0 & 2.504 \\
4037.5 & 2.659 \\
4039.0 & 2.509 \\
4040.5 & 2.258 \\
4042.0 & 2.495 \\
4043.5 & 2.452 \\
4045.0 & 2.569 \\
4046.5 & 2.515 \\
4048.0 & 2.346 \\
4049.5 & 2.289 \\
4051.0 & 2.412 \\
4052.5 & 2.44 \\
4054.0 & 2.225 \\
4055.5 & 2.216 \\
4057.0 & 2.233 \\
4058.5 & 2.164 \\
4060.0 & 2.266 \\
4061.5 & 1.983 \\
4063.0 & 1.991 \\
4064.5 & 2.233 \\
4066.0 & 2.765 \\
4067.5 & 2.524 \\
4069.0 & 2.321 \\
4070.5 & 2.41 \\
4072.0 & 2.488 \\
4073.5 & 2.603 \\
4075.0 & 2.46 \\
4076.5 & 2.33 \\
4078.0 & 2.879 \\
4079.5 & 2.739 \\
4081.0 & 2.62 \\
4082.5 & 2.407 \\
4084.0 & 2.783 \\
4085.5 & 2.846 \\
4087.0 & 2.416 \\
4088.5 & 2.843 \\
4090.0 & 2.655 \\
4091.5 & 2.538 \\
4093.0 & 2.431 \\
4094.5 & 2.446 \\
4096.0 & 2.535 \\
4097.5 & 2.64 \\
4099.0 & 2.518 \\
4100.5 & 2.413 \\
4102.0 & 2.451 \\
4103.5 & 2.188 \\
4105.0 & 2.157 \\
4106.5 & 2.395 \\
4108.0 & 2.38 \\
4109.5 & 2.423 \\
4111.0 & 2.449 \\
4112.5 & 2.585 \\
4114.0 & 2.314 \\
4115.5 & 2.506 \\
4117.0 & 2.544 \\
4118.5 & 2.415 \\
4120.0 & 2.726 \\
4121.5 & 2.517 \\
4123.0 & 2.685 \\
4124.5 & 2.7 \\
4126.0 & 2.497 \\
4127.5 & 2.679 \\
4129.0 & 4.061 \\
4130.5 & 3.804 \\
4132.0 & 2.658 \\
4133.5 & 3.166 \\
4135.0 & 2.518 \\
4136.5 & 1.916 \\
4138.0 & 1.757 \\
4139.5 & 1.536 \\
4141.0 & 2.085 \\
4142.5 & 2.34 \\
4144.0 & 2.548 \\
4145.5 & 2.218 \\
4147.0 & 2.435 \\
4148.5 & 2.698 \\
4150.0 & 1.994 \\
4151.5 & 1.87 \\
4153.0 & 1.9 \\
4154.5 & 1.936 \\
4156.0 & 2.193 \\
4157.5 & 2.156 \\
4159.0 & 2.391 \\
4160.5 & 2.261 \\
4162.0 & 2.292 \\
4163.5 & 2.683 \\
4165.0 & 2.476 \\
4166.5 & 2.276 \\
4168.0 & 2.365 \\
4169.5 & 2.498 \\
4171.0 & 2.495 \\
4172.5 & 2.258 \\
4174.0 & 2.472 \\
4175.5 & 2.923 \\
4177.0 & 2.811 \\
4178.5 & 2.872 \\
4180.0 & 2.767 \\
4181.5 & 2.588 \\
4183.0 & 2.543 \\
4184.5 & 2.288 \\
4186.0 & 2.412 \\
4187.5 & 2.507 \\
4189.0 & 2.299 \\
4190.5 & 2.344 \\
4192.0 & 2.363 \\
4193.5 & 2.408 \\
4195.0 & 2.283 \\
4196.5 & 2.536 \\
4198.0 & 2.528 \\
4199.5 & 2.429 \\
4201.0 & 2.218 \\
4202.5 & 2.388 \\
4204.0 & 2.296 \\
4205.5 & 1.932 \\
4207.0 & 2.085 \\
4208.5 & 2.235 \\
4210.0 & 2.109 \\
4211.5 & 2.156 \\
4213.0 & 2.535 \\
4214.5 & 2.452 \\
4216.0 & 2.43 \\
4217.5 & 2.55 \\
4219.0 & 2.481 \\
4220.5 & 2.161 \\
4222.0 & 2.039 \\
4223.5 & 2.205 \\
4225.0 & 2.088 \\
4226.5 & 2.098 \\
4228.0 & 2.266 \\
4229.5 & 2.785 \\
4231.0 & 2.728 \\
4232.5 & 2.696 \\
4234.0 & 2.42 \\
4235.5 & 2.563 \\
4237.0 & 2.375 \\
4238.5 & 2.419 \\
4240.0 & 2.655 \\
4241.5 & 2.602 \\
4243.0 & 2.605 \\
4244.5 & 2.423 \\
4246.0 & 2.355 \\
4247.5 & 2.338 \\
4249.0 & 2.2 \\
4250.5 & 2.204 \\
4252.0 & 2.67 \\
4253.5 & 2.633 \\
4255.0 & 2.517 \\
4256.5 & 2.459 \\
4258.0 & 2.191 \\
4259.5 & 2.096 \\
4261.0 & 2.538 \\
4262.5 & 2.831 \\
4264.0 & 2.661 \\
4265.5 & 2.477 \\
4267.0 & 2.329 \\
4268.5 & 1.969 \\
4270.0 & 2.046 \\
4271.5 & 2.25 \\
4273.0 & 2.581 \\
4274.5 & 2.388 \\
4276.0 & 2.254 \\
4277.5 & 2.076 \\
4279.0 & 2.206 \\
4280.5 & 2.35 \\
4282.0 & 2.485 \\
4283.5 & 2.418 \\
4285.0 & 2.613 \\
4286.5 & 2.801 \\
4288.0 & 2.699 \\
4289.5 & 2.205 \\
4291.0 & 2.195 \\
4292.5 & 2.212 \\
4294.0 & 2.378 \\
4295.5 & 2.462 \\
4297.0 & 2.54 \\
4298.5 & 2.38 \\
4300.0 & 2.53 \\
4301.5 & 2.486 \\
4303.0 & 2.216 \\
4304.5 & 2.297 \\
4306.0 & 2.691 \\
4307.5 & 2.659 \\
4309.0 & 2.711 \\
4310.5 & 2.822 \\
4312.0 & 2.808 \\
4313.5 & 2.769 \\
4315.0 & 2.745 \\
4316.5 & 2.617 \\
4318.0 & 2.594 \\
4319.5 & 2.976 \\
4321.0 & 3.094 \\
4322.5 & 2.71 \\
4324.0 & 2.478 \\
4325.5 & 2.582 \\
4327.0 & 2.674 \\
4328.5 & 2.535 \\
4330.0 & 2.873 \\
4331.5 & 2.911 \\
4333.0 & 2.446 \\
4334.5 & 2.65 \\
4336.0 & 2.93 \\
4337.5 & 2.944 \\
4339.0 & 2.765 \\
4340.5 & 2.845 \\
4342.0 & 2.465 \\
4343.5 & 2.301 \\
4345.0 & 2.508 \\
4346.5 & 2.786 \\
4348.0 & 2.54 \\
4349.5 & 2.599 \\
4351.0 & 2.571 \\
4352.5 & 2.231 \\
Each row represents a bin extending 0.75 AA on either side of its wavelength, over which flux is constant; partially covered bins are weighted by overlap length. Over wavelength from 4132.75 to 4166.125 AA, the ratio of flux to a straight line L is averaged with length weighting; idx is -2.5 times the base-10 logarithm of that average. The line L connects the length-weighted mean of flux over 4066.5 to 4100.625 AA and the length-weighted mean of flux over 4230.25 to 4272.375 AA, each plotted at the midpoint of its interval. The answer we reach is 0.12 mag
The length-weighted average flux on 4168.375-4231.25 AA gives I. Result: 2.4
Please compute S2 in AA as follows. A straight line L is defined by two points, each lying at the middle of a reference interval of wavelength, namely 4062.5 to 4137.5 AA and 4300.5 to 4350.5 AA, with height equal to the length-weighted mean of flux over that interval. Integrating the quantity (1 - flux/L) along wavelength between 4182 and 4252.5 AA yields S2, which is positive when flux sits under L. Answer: 6.6 AA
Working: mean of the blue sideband 2.57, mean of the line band 2.38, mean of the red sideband 2.67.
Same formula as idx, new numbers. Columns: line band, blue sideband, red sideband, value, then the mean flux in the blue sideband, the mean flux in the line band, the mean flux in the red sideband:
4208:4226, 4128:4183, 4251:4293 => 0.064 mag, 2.45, 2.28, 2.4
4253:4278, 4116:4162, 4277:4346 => 0.076 mag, 2.44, 2.37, 2.58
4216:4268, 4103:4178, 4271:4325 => 0.029 mag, 2.45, 2.43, 2.52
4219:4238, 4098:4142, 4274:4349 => 0.078 mag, 2.52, 2.37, 2.57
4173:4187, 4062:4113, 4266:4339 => -0.047 mag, 2.49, 2.62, 2.54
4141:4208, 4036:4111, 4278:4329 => 0.054 mag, 2.45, 2.37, 2.55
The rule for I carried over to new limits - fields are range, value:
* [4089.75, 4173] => 2.44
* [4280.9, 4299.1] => 2.45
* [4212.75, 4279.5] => 2.4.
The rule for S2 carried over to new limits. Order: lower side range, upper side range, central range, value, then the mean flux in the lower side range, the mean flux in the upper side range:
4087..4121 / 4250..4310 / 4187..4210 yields 1.2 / 2.48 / 2.42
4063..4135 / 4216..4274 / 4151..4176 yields 1.9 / 2.59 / 2.41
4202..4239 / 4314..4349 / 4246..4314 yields 2.6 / 2.34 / 2.69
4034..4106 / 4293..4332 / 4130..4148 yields 0.7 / 2.45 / 2.63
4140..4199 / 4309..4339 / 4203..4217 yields 1.3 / 2.39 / 2.74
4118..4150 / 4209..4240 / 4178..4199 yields -0.2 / 2.56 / 2.38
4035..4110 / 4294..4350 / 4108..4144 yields -1.0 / 2.45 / 2.64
